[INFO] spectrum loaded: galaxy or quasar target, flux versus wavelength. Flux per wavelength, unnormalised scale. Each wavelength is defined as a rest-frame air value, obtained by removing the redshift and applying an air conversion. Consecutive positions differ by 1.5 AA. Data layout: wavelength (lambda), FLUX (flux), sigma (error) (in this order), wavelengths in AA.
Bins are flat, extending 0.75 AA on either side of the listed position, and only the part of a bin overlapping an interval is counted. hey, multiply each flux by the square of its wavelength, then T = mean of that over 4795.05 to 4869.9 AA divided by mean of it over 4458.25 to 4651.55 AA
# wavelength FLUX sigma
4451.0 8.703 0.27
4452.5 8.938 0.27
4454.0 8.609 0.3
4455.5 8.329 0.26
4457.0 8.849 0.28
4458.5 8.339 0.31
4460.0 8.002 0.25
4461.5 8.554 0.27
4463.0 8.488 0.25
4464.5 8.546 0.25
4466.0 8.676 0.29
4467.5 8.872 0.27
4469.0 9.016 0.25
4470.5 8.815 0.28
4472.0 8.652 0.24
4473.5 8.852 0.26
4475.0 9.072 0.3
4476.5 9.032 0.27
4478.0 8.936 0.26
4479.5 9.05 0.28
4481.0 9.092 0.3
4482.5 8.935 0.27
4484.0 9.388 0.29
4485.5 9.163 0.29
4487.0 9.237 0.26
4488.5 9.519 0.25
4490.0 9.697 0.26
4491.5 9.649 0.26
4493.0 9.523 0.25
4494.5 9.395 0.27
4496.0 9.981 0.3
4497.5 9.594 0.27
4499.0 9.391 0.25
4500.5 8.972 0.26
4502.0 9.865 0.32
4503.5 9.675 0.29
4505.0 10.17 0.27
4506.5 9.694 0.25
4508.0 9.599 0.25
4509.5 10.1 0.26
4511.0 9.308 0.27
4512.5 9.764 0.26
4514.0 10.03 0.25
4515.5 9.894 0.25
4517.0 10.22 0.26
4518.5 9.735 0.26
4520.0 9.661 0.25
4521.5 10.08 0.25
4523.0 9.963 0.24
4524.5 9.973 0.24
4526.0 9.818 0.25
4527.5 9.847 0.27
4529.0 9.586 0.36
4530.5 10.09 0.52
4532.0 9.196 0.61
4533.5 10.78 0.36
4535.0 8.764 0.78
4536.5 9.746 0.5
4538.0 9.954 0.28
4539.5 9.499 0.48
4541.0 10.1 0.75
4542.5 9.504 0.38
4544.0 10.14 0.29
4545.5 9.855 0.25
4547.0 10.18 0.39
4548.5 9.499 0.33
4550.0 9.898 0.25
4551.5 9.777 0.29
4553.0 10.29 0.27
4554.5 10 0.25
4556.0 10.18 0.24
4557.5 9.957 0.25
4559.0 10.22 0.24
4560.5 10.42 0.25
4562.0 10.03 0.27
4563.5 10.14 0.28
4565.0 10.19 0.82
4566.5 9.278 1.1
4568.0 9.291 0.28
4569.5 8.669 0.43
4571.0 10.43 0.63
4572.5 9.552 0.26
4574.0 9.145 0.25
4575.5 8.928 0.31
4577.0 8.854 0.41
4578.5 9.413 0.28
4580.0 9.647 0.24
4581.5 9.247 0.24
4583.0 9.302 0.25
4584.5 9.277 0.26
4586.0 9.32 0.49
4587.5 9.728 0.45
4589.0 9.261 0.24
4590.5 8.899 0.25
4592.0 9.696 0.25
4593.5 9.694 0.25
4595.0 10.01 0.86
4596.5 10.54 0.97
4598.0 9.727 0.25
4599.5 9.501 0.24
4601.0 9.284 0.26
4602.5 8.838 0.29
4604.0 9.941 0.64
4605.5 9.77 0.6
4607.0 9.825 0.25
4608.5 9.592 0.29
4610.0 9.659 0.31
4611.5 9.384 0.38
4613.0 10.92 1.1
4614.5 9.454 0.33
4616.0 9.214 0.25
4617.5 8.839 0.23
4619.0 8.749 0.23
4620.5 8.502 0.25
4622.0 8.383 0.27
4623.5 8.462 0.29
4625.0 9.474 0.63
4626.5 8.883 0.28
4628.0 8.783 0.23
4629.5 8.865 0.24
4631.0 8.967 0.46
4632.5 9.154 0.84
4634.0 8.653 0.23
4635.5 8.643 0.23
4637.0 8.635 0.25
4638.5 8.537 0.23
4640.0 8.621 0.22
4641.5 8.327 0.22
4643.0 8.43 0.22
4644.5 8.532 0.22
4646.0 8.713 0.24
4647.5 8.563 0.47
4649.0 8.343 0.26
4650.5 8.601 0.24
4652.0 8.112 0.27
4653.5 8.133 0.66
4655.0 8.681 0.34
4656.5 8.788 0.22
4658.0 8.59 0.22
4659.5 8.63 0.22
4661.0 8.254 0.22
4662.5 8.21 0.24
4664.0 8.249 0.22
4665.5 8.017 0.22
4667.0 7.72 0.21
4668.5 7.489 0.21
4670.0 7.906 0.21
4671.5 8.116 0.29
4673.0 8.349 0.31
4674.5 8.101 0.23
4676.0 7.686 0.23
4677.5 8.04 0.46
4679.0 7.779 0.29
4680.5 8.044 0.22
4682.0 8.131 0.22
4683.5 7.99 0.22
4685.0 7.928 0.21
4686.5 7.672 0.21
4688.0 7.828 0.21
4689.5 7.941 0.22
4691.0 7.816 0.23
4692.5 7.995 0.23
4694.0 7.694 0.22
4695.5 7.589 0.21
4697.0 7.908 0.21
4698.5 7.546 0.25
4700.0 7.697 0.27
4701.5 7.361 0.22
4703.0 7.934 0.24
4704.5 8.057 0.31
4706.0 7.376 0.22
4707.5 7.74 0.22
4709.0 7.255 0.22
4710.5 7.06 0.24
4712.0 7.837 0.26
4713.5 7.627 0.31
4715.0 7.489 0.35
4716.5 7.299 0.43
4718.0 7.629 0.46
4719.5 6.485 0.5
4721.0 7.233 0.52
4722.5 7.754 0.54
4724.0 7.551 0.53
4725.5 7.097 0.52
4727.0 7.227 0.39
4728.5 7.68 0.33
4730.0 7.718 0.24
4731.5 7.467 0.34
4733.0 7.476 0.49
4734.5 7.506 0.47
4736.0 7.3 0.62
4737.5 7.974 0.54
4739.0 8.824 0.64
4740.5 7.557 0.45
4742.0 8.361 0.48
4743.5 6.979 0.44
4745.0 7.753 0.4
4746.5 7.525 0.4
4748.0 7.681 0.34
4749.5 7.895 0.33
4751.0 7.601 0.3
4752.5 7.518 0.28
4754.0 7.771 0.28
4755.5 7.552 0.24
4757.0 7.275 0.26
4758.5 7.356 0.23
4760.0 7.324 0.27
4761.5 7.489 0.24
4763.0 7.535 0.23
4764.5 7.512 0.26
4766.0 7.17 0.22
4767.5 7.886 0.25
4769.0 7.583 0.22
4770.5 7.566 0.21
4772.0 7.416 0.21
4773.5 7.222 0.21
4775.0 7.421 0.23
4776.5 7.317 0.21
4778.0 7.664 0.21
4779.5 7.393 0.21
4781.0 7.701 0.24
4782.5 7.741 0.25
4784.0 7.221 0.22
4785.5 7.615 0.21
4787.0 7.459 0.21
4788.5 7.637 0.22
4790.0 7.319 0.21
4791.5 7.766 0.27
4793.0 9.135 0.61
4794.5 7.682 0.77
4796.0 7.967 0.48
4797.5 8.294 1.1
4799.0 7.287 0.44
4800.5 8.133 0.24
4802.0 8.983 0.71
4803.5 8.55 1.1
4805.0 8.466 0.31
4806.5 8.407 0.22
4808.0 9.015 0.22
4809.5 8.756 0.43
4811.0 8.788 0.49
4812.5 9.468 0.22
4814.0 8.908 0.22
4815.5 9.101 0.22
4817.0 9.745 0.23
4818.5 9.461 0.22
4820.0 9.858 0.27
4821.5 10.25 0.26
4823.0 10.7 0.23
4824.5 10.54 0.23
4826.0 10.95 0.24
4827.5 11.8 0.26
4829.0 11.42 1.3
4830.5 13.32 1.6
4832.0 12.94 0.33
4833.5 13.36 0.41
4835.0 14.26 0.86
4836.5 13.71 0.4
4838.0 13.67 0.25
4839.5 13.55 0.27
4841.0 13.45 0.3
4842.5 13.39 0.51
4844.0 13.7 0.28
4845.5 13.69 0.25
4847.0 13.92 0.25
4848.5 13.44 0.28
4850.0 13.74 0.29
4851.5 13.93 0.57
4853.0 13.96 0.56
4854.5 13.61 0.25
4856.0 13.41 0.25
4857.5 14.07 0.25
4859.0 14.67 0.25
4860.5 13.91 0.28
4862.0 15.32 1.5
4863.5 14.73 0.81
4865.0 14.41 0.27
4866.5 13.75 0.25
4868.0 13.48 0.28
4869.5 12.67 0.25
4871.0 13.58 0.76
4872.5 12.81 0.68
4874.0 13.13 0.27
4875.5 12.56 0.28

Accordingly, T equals 1.41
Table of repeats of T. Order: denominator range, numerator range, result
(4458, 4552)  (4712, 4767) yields 0.88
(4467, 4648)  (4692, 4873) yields 1.10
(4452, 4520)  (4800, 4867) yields 1.50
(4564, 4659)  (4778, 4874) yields 1.33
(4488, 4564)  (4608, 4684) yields 0.92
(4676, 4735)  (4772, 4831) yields 1.19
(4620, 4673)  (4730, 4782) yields 0.94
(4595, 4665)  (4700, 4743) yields 0.88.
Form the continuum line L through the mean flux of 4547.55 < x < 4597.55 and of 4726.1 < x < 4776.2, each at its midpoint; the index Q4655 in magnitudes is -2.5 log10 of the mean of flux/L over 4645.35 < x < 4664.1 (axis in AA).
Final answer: 0.03 mag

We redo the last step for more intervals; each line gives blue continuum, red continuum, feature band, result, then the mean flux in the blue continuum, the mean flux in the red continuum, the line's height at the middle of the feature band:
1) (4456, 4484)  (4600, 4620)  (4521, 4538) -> -0.084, 8.78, 9.49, 9.08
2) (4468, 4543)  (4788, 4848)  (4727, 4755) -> 0.311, 9.55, 10.5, 10.2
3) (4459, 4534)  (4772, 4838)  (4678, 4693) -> 0.177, 9.41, 9.26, 9.32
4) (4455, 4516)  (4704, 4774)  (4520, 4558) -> -0.117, 9.21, 7.54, 8.86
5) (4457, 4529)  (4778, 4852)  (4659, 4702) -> 0.239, 9.36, 10.2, 9.87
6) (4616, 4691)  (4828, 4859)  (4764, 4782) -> 0.477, 8.37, 13.5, 11.6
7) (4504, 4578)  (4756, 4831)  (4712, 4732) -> 0.191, 9.79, 8.47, 8.85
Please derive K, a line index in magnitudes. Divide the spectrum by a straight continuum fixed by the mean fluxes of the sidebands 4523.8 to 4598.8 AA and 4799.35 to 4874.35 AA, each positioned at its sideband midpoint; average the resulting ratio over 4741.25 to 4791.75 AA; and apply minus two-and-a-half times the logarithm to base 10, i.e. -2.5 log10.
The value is 0.45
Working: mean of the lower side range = 9.71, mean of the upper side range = 12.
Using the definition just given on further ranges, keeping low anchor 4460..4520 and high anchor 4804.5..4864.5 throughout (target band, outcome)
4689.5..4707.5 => 0.383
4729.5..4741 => 0.413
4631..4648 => 0.216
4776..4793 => 0.468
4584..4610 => 0.066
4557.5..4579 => 0.036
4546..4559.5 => -0.018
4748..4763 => 0.456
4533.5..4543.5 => 0.002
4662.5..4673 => 0.326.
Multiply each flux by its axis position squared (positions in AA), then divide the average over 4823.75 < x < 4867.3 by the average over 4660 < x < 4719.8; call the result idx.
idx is 1.8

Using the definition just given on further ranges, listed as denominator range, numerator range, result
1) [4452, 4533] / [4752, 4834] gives 1.05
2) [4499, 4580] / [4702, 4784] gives 0.84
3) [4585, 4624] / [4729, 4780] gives 0.86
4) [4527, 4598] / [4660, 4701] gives 0.86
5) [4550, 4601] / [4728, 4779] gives 0.85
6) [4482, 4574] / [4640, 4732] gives 0.87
